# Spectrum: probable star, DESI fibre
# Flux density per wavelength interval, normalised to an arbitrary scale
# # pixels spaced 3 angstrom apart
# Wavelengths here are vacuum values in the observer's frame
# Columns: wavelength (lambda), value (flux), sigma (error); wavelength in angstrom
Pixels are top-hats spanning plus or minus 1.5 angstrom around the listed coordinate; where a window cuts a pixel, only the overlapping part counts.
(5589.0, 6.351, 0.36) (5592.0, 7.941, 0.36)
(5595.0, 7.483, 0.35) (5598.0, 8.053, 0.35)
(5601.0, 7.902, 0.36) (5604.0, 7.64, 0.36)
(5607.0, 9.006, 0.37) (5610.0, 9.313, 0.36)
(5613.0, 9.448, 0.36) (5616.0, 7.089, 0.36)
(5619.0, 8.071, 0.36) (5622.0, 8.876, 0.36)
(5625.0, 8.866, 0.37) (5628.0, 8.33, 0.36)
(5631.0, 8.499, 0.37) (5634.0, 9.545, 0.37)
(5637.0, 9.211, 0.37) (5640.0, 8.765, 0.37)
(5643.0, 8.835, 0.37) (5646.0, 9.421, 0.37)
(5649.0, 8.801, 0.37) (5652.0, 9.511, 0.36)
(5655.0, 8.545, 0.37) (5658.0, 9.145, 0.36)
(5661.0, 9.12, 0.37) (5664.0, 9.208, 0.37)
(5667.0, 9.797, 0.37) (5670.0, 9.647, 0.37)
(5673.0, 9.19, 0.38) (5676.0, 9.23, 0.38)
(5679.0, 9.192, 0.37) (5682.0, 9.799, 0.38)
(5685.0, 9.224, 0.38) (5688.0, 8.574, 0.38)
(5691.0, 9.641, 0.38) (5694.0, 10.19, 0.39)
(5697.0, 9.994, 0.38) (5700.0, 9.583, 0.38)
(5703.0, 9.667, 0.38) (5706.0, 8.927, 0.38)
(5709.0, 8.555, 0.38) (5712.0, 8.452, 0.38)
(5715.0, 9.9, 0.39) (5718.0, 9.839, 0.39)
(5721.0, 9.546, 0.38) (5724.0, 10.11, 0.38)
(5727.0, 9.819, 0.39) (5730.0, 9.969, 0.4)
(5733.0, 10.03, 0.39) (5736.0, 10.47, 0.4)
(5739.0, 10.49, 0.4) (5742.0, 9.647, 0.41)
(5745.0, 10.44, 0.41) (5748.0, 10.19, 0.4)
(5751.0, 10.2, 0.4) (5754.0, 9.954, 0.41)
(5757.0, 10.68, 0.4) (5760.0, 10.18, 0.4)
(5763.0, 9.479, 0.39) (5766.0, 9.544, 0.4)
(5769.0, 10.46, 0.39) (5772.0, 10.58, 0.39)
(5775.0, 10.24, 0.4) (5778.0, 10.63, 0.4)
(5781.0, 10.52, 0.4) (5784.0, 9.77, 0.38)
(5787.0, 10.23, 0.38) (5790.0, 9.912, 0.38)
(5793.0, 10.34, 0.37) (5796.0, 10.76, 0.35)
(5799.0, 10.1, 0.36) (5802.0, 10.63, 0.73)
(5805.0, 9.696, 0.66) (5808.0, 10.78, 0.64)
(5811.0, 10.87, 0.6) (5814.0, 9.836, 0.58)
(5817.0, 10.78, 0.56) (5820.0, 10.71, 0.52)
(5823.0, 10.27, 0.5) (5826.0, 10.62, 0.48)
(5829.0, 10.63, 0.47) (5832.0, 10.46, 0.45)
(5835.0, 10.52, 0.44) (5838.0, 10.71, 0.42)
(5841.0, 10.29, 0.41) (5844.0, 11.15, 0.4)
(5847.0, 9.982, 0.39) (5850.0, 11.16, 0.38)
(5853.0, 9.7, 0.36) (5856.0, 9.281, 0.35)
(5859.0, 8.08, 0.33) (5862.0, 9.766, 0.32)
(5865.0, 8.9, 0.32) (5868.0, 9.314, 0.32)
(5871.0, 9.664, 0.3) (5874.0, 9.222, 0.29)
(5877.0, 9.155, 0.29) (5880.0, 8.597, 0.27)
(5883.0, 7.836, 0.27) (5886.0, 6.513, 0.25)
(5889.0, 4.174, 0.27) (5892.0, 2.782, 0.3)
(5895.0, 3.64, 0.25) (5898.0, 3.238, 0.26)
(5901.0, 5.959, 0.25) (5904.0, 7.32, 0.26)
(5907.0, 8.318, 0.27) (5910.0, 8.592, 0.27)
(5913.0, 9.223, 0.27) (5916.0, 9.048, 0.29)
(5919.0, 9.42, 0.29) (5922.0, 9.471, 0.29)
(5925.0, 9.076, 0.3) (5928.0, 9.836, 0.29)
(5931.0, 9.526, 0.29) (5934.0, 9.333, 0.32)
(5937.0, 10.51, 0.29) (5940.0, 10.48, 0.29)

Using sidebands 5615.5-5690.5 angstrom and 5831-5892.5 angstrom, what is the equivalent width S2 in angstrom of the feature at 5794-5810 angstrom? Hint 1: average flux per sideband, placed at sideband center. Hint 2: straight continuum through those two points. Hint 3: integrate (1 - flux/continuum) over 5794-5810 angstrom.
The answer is -2.5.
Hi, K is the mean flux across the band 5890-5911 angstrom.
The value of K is 5.59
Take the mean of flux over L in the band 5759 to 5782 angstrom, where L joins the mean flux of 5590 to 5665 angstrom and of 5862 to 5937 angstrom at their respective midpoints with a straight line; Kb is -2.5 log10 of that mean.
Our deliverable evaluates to -0.23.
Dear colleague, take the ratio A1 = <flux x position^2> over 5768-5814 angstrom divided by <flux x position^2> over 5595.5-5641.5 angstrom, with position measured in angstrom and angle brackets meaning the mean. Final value 1.29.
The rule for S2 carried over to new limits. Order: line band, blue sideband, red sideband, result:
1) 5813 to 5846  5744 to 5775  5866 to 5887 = -4.54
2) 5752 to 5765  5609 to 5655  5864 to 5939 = -2.53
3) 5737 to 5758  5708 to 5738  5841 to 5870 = -1.12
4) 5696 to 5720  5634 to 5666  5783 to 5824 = 0.52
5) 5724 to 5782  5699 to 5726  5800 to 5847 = -2.23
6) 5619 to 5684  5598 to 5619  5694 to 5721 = -2.07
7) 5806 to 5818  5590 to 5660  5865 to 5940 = -3.43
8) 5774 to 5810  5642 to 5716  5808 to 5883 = -2.10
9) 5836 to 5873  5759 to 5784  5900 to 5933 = -1.83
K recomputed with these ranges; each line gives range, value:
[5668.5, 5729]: 9.46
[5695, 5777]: 9.89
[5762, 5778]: 10.1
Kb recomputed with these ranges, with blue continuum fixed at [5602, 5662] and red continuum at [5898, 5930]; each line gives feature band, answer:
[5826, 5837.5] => -0.24 mag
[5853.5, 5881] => -0.08 mag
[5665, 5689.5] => -0.07 mag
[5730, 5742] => -0.18 mag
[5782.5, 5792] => -0.17 mag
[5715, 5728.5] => -0.14 mag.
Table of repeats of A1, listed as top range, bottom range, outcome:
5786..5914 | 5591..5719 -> 1.08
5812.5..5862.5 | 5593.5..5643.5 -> 1.30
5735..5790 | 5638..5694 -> 1.14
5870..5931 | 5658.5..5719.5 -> 0.87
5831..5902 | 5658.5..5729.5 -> 0.94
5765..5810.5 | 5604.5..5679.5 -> 1.21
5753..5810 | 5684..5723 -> 1.12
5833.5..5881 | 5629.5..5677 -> 1.14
